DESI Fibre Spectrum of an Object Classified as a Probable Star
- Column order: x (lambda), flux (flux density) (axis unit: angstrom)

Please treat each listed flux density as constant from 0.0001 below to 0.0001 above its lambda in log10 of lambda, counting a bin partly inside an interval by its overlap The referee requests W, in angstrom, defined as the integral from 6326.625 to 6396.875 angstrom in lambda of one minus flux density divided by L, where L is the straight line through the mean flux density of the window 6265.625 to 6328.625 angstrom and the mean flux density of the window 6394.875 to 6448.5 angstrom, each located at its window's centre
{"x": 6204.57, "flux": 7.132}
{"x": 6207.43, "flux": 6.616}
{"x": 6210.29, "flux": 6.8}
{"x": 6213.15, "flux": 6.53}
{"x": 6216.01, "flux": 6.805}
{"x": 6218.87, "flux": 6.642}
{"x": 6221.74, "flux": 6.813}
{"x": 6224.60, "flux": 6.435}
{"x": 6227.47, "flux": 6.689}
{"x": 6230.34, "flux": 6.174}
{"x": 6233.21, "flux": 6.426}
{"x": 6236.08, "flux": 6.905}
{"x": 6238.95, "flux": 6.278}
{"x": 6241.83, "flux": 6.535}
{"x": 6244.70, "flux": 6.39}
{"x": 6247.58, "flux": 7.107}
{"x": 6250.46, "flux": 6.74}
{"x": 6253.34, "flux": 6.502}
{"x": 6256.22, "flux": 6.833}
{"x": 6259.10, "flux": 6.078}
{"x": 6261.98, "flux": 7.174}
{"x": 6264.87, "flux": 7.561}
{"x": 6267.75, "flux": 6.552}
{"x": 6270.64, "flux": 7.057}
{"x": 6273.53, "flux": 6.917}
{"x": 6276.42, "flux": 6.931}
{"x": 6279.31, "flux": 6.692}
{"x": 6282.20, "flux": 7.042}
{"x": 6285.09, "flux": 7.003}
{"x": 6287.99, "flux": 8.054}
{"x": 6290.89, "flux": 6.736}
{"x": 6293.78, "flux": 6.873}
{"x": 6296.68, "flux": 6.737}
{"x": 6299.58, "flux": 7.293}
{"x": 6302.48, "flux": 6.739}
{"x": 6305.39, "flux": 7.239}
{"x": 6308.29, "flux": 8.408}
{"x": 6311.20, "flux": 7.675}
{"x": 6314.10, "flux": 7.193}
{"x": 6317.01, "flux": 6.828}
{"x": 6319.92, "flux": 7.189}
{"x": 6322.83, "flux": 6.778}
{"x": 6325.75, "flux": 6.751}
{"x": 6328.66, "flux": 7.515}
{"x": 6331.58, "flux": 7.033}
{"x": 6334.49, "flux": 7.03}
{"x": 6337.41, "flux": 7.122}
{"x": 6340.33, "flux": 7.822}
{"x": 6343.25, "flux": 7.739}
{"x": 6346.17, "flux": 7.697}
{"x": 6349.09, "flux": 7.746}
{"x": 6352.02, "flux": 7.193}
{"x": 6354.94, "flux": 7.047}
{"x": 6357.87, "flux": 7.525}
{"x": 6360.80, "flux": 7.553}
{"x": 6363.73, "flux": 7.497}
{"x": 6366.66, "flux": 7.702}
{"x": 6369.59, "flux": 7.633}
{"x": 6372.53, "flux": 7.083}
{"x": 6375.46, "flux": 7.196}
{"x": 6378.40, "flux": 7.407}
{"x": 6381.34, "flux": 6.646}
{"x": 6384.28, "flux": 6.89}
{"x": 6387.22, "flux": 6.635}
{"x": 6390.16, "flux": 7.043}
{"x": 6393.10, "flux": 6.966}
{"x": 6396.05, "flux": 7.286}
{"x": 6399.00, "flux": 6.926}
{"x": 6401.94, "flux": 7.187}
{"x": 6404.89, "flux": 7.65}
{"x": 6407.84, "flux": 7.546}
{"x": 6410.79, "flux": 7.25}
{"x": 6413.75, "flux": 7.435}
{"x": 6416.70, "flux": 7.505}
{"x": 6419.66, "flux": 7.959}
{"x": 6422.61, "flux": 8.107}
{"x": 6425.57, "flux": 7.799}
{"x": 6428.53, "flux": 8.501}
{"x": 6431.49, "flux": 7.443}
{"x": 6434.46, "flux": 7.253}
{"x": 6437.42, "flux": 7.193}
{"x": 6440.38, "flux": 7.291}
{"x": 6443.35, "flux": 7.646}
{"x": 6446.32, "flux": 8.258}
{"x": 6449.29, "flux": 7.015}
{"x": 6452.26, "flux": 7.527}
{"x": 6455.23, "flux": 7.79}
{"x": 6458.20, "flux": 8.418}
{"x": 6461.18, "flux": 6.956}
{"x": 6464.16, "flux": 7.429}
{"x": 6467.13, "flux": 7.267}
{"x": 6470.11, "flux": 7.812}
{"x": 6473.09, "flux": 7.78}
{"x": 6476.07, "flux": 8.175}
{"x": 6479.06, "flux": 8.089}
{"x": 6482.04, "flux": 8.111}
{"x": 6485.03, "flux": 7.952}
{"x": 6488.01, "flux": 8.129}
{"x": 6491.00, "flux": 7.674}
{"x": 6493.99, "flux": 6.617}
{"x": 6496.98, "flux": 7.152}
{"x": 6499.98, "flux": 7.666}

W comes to 0.5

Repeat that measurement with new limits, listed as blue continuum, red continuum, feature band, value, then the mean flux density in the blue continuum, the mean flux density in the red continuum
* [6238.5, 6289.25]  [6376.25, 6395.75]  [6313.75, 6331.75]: -0.3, 6.86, 6.96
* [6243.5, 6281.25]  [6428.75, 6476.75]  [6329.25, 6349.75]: -0.9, 6.82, 7.59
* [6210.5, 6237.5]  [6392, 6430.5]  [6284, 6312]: -1.1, 6.61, 7.55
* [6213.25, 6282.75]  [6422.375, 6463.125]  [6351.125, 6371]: -0.6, 6.71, 7.64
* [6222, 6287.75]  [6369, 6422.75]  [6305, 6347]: -1.9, 6.75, 7.26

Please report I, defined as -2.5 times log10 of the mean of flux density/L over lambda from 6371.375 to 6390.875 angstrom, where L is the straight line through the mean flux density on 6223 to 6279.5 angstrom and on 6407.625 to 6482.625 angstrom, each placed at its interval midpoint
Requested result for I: 0.056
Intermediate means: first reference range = 6.7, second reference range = 7.67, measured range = 6.98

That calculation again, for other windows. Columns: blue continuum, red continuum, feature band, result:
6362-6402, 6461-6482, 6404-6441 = -0.03 mag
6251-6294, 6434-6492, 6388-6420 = 0.02 mag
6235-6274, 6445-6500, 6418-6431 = -0.08 mag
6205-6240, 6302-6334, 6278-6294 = -0.01 mag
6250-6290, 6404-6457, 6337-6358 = -0.03 mag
